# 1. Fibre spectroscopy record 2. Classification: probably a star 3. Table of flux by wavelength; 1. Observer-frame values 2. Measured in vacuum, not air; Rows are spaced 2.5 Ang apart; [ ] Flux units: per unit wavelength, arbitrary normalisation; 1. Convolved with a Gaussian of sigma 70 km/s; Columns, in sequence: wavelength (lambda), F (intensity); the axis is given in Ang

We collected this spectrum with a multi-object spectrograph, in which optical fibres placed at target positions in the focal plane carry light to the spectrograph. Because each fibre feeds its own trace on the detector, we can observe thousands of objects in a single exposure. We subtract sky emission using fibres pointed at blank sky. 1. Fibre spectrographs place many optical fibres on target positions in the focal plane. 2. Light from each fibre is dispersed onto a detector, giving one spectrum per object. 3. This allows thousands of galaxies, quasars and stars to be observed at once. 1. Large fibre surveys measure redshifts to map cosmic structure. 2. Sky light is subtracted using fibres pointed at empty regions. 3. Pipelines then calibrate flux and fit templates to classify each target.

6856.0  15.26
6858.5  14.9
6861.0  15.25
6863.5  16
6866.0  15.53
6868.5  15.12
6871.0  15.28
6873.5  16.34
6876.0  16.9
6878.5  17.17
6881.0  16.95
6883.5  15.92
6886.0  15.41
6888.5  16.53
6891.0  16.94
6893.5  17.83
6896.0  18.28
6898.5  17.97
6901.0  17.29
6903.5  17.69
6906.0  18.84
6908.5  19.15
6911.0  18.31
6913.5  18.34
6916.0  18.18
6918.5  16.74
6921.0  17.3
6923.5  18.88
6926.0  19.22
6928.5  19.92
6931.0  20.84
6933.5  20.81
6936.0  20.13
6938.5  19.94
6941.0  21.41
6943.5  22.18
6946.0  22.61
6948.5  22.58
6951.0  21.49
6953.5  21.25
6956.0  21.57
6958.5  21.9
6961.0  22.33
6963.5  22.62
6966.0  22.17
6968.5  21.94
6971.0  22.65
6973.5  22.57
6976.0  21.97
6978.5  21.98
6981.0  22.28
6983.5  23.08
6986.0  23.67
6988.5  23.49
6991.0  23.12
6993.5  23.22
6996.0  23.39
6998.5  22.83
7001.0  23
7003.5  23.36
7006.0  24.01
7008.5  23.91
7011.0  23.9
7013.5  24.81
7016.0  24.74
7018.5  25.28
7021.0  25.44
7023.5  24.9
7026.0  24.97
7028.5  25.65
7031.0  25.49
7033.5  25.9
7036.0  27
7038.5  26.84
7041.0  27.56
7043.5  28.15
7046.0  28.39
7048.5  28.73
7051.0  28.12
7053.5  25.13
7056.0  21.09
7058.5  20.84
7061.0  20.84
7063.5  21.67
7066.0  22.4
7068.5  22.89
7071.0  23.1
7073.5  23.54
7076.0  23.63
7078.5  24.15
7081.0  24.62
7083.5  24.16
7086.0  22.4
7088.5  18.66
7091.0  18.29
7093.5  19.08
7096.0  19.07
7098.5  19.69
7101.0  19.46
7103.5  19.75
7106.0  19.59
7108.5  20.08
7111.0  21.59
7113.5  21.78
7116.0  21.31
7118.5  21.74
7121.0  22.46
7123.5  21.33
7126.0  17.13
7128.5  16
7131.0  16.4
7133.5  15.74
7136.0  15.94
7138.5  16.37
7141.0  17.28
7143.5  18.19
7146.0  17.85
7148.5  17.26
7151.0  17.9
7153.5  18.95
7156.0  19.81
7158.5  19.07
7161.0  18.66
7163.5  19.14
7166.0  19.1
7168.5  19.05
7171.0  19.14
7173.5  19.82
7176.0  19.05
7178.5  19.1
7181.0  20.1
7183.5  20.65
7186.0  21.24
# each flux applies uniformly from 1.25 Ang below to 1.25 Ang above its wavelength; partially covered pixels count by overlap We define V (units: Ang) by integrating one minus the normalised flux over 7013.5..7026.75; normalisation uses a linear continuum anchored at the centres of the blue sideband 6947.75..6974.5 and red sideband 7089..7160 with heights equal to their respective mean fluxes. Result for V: -2.6 Ang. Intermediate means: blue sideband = 22.1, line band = 25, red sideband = 18.9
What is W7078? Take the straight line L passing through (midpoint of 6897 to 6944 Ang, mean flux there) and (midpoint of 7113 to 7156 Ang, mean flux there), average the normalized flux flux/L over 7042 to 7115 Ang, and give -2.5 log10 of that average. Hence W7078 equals -0.20 mag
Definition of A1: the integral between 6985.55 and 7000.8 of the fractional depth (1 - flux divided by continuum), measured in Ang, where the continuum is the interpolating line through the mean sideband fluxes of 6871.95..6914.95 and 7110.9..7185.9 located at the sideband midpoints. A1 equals -4.45 Ang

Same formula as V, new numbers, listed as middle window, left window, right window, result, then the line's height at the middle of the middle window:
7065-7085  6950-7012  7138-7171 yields -3.11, 20.4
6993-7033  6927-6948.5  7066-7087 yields -3.52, 22.4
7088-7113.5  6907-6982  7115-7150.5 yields -1.43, 18.6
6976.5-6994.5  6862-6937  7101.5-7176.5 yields -4.80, 18.1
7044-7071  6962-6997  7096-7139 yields -4.31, 20.8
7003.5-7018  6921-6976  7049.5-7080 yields -1.26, 22.3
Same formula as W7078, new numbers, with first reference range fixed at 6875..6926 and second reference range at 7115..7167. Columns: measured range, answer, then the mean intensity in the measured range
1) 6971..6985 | -0.25 mag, 22.4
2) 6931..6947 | -0.19 mag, 21.1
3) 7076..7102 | -0.16 mag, 21.1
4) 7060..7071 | -0.21 mag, 22.1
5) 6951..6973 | -0.23 mag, 22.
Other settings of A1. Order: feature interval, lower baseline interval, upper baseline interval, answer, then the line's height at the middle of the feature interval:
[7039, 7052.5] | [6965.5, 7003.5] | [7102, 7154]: -4.47 Ang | 21.1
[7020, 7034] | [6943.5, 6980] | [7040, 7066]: -0.73 Ang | 24.1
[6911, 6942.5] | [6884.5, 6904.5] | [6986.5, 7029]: -0.17 Ang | 19.2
